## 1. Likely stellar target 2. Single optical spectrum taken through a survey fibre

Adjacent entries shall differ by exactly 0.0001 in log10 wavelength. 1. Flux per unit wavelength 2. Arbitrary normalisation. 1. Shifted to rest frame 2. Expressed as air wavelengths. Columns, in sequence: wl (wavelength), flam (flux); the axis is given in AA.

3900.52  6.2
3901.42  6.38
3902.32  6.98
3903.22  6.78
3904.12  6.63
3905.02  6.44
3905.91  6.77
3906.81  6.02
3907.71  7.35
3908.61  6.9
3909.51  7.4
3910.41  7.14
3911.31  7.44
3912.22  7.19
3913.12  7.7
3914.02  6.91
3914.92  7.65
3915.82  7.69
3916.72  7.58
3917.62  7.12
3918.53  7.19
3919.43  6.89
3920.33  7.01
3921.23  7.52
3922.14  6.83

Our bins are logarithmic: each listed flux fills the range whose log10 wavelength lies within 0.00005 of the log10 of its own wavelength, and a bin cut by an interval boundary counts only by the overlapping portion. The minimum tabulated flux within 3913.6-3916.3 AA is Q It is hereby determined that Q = 6.91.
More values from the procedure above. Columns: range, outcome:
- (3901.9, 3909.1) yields 6.02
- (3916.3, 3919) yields 7.12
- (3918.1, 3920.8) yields 6.89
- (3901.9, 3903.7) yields 6.78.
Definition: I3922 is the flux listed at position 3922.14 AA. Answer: 6.83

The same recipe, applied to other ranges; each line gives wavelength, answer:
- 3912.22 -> 7.19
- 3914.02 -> 6.91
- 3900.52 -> 6.2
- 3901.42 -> 6.38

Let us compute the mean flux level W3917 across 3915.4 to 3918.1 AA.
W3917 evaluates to 7.45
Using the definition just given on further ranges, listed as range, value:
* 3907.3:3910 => 7.21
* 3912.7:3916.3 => 7.5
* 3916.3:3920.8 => 7.16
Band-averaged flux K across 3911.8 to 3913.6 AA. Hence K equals 7.45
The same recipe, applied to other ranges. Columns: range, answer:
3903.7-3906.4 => 6.62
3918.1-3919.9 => 7.06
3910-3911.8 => 7.26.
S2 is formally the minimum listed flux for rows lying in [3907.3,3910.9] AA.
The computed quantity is 6.9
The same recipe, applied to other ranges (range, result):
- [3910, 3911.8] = 7.14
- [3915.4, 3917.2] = 7.58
